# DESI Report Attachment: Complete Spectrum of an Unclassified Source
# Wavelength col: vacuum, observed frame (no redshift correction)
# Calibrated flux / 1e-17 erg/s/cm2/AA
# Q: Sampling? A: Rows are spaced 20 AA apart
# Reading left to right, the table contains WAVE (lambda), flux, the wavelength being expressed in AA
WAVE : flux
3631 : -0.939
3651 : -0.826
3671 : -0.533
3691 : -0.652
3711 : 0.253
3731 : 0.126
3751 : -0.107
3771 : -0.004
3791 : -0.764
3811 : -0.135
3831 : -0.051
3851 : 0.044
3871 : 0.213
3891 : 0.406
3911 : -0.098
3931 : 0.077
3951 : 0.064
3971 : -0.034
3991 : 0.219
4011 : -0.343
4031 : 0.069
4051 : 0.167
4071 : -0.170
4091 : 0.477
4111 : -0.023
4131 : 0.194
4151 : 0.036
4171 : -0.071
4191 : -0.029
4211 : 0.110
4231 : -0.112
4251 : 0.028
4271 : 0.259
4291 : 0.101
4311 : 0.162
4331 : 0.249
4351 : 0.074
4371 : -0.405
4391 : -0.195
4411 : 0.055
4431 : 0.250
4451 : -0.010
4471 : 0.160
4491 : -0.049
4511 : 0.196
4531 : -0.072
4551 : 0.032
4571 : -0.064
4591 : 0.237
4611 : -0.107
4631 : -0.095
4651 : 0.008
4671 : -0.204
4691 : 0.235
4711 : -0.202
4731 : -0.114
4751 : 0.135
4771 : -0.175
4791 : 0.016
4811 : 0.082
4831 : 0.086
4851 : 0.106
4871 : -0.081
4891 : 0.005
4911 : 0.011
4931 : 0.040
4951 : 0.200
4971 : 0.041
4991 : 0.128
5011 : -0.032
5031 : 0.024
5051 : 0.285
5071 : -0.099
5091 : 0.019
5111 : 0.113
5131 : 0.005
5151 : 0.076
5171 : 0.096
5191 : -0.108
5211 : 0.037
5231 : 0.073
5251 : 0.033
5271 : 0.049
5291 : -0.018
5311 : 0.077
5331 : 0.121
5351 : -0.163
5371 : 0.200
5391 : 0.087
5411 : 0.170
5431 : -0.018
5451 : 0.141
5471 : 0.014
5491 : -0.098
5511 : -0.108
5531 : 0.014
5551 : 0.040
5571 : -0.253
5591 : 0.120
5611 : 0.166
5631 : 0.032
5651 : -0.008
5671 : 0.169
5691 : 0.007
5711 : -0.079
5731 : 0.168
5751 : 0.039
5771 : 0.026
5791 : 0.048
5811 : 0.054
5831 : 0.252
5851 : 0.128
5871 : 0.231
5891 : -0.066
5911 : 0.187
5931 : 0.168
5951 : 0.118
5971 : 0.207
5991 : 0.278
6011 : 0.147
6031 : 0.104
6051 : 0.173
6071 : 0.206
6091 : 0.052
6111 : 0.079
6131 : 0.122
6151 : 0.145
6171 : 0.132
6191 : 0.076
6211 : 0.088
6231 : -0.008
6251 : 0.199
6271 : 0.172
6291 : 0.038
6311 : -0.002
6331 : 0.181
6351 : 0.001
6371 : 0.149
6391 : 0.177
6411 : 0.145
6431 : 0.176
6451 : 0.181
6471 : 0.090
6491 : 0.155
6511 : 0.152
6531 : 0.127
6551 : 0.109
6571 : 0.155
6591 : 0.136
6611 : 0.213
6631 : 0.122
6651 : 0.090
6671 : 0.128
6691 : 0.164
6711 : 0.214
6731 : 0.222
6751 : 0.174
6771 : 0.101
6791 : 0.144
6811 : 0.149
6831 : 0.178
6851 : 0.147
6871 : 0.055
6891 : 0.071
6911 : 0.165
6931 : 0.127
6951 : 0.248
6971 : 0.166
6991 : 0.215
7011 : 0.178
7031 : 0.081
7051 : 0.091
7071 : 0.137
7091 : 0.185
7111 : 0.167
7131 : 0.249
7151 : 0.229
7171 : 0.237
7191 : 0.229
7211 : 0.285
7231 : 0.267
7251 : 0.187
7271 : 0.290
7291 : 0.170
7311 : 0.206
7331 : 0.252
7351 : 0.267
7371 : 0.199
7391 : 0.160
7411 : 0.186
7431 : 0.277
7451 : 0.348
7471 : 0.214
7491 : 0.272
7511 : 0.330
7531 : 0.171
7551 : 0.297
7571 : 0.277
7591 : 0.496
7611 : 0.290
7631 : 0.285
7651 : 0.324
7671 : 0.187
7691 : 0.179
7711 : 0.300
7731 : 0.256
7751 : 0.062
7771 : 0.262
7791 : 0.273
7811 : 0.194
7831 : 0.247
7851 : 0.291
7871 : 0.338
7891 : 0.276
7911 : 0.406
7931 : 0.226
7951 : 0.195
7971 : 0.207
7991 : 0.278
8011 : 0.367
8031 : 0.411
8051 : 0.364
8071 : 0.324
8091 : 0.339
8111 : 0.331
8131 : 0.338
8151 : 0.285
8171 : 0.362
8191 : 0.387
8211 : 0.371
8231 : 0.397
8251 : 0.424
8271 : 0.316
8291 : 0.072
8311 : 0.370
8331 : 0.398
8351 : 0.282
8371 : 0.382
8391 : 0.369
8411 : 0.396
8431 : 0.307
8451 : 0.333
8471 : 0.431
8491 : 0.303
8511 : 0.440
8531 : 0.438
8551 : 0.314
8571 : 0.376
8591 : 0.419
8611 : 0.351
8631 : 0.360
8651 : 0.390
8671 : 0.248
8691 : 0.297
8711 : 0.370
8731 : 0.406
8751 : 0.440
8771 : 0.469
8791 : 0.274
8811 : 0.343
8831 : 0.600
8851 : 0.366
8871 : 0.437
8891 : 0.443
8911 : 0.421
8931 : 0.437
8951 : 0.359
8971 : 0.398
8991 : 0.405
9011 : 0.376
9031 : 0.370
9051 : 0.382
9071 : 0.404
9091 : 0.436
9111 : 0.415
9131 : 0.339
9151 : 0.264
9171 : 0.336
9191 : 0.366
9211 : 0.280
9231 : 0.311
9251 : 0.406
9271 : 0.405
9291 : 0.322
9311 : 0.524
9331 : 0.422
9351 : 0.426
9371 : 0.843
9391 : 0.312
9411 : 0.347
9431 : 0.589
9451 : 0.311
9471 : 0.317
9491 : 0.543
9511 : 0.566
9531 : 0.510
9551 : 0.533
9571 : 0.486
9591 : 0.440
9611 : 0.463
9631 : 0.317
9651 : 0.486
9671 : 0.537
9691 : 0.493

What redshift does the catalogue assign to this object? 0.78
